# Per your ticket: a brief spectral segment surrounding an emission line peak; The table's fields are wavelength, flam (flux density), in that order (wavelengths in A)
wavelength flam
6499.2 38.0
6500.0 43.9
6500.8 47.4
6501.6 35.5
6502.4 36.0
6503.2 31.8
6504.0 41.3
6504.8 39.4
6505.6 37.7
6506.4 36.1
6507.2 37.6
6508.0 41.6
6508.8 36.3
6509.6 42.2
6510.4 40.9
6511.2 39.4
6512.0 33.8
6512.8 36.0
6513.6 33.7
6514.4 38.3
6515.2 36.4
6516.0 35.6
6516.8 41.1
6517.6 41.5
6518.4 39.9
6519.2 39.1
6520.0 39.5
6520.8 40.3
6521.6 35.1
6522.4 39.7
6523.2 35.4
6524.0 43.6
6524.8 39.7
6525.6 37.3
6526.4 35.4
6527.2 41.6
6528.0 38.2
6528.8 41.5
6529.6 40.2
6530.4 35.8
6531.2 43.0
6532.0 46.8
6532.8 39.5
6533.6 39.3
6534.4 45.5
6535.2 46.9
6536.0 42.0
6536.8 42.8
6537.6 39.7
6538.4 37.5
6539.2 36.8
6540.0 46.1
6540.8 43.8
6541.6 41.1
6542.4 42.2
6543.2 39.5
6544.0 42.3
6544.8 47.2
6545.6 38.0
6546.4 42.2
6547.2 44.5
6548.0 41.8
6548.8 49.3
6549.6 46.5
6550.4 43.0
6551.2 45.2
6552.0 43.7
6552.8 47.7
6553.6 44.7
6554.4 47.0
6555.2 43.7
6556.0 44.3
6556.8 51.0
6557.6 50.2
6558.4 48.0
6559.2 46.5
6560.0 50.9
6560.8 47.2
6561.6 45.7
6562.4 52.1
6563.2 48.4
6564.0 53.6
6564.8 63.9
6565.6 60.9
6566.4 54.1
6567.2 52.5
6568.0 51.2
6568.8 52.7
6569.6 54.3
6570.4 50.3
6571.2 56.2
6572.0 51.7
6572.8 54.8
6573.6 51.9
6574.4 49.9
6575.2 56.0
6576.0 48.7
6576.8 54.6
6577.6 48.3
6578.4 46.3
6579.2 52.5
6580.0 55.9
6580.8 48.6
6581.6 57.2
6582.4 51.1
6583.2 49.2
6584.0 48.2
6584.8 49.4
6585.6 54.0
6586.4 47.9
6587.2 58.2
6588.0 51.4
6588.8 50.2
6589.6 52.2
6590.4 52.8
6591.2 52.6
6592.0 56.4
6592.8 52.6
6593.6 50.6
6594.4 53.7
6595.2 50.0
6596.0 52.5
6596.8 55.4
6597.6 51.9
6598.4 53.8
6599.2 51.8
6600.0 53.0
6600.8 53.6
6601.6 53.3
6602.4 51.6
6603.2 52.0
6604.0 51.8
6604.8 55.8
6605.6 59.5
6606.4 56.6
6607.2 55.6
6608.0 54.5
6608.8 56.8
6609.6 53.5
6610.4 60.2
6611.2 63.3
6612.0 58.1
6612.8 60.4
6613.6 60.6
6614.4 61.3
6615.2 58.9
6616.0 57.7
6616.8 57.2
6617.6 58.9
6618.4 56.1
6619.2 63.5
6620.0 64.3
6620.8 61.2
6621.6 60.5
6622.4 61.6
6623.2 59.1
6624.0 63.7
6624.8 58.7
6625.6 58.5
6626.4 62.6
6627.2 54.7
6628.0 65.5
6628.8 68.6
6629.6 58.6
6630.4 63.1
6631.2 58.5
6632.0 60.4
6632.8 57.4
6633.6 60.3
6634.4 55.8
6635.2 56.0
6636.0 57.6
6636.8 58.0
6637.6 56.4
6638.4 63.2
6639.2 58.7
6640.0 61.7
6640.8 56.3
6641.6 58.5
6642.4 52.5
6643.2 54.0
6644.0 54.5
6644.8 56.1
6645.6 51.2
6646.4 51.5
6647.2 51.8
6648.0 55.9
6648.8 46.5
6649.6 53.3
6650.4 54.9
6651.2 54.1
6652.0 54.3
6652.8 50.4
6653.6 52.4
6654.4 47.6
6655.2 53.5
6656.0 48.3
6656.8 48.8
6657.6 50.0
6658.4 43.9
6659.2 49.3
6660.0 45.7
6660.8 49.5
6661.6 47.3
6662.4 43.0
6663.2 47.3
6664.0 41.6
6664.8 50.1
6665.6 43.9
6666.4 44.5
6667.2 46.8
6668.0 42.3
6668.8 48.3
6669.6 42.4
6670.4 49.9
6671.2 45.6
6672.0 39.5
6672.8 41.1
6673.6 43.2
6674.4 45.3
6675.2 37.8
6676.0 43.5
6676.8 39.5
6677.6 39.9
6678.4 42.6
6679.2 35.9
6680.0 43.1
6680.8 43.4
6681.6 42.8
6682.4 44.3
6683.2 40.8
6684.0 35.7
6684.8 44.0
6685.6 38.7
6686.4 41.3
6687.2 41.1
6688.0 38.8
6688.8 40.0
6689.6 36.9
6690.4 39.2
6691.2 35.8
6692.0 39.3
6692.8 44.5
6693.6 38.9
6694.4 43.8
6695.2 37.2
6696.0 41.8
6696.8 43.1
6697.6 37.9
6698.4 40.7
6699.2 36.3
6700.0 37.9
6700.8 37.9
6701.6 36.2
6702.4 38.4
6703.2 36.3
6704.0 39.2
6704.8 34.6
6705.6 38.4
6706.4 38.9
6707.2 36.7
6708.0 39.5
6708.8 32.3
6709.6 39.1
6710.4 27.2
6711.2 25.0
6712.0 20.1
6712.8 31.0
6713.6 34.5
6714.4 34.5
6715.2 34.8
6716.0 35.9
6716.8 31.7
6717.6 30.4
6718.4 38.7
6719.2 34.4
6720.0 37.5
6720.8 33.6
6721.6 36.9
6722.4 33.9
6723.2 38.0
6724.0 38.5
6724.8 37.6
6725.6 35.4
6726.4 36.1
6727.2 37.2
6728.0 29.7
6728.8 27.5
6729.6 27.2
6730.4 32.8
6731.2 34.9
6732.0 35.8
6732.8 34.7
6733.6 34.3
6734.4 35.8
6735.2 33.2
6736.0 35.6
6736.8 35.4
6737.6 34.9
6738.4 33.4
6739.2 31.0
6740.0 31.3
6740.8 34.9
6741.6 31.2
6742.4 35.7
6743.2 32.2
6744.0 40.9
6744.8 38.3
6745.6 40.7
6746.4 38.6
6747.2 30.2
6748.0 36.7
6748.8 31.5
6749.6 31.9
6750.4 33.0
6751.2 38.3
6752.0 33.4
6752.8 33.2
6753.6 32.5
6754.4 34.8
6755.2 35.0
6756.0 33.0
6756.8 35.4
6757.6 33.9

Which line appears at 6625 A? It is C III]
